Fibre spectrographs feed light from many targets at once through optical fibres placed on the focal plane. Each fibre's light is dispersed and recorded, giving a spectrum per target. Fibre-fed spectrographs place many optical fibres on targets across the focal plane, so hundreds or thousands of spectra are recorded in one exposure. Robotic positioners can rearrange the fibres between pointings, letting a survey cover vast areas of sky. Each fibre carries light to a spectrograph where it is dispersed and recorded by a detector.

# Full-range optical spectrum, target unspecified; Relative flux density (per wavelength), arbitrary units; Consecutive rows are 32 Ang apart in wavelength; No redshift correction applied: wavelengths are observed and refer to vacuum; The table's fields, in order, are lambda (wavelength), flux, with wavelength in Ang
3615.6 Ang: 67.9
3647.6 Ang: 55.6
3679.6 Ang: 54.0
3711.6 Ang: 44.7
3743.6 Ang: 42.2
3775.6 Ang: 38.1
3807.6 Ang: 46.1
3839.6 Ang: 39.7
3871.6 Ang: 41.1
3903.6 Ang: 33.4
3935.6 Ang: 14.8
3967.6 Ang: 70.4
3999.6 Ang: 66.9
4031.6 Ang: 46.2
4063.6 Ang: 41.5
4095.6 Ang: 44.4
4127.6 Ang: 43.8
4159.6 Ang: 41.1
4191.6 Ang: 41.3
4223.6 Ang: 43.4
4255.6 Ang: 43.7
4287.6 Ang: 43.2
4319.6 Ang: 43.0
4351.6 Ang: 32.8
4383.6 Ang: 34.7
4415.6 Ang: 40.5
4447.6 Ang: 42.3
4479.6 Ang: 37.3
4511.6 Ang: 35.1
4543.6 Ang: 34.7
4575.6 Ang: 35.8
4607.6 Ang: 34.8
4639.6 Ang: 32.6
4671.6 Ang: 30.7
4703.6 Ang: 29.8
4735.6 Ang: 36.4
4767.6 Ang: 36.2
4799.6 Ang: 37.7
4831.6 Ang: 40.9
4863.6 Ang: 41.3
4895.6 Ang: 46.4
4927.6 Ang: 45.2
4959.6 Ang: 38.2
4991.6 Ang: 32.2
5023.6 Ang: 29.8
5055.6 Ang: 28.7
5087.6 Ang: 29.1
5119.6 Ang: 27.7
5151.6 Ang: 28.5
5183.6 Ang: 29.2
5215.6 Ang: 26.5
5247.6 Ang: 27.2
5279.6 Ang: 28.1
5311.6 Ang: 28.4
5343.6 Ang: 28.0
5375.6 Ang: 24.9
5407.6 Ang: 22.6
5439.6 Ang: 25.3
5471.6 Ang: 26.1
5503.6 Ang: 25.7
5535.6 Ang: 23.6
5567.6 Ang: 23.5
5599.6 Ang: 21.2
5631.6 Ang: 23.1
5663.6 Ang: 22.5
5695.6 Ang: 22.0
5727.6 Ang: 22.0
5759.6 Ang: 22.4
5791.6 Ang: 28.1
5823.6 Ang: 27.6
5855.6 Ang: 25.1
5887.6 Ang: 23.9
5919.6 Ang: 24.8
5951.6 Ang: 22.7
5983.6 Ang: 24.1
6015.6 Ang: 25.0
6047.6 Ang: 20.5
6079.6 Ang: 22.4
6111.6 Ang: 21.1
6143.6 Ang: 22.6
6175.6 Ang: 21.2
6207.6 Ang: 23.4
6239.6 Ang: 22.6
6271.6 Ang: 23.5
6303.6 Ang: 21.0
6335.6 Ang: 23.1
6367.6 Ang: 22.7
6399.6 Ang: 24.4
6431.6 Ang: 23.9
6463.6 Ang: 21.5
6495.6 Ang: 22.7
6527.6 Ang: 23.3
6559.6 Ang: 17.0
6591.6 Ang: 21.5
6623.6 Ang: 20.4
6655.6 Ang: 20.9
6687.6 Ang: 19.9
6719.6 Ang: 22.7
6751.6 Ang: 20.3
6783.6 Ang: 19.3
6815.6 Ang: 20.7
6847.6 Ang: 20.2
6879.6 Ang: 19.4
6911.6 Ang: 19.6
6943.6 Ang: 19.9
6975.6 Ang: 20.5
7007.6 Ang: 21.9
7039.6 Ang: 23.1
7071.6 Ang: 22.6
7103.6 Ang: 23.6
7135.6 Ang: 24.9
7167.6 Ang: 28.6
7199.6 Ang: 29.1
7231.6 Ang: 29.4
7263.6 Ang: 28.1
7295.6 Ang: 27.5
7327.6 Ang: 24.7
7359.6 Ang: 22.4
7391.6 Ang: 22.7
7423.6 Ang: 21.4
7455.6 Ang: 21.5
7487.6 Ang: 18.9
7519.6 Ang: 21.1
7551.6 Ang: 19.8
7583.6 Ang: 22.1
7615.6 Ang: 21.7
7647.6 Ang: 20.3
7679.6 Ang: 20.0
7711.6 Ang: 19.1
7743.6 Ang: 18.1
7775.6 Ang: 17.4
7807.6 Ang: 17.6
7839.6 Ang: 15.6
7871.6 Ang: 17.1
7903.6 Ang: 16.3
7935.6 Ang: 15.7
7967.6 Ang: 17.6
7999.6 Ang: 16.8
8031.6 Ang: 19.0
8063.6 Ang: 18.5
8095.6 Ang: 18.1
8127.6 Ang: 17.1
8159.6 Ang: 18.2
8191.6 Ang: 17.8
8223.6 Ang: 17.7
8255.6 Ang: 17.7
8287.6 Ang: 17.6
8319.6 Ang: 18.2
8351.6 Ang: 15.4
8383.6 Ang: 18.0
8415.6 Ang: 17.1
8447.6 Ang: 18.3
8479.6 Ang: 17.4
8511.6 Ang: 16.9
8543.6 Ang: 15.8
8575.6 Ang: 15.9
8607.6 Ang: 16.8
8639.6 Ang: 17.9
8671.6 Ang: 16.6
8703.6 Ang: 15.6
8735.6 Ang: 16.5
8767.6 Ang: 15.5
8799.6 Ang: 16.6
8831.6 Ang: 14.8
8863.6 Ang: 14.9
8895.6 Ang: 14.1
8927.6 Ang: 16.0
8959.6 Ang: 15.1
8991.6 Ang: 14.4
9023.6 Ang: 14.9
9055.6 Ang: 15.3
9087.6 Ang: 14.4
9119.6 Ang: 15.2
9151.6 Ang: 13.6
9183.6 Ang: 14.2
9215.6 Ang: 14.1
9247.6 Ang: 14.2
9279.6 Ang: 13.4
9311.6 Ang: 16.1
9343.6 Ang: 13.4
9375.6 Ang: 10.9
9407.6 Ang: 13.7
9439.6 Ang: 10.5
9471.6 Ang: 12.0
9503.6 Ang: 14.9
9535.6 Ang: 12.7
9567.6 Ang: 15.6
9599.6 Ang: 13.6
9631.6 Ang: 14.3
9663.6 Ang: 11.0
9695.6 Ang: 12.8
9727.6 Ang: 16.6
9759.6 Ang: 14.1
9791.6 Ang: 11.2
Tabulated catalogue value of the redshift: 1.58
